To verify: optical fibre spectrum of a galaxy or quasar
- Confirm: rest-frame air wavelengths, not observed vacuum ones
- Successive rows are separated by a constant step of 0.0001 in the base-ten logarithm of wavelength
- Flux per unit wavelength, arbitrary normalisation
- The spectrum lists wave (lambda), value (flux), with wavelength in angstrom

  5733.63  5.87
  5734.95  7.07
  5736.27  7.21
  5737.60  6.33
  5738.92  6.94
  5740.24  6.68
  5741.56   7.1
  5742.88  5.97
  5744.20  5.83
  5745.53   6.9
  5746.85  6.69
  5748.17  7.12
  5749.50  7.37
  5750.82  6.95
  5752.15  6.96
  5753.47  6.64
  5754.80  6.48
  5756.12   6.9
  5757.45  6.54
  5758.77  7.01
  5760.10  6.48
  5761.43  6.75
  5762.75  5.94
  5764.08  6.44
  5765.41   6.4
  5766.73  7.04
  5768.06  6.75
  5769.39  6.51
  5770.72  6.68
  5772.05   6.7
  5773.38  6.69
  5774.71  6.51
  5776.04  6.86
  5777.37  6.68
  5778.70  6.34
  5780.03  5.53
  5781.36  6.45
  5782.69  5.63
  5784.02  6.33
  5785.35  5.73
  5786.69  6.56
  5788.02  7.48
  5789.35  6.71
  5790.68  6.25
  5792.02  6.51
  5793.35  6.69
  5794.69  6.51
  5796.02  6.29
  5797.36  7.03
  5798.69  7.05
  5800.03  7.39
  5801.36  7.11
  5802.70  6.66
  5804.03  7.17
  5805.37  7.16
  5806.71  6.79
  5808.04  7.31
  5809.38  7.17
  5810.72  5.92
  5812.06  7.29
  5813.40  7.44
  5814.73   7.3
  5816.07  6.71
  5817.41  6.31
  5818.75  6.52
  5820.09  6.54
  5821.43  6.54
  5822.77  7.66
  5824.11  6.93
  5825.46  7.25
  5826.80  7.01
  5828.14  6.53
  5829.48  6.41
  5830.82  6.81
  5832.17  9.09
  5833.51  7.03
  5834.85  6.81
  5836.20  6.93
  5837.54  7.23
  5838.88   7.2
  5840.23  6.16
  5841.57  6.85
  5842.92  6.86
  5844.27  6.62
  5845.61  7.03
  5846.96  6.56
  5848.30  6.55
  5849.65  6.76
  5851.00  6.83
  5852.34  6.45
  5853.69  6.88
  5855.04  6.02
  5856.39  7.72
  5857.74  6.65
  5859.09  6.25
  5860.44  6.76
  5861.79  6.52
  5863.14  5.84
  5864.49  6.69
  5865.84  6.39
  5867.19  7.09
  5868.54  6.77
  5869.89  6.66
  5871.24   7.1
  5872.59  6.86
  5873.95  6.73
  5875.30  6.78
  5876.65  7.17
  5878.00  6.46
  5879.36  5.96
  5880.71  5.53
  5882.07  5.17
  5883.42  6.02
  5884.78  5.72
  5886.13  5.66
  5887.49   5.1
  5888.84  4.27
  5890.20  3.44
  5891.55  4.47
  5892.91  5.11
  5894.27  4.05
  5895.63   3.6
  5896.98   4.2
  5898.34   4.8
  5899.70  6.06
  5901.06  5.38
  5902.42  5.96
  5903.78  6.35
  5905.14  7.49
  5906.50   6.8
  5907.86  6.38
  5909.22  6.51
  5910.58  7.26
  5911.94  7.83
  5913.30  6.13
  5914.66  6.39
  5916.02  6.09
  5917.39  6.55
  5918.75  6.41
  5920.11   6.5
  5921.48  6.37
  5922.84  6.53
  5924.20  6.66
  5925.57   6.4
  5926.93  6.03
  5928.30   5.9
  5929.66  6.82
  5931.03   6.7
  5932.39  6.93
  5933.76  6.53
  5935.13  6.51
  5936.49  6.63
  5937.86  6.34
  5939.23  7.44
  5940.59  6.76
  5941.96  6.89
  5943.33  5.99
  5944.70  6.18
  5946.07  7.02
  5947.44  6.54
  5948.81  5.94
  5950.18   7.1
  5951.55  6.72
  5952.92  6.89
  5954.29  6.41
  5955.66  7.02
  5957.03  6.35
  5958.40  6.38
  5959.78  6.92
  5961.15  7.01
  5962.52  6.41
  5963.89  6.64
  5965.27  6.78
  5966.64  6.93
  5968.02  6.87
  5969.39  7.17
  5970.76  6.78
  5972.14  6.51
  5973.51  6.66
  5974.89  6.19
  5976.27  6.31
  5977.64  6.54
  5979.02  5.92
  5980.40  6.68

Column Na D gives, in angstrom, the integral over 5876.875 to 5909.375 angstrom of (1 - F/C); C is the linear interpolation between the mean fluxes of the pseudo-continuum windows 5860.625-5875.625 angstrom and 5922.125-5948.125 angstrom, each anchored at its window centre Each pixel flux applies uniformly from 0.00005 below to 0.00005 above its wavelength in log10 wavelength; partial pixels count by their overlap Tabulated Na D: 5.8 angstrom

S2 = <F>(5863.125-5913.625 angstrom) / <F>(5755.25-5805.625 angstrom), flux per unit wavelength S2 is 0.9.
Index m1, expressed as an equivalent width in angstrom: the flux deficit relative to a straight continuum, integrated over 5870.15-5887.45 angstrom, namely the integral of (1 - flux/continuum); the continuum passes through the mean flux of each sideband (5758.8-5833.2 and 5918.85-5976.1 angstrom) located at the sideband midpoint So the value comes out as 1.1 angstrom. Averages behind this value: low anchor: 6.74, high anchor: 6.61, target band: 6.23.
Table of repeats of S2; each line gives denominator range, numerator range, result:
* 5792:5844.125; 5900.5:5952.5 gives 0.95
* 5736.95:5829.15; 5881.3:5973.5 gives 0.93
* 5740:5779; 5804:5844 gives 1.04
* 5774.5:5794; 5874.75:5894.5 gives 0.84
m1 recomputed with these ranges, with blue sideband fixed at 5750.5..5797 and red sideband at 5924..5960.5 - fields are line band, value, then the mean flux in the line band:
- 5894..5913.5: 1.9 angstrom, 5.96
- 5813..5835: -1.5 angstrom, 6.99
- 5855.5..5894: 2.9 angstrom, 6.08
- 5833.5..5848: -0.6 angstrom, 6.83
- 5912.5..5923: 0.3 angstrom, 6.38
